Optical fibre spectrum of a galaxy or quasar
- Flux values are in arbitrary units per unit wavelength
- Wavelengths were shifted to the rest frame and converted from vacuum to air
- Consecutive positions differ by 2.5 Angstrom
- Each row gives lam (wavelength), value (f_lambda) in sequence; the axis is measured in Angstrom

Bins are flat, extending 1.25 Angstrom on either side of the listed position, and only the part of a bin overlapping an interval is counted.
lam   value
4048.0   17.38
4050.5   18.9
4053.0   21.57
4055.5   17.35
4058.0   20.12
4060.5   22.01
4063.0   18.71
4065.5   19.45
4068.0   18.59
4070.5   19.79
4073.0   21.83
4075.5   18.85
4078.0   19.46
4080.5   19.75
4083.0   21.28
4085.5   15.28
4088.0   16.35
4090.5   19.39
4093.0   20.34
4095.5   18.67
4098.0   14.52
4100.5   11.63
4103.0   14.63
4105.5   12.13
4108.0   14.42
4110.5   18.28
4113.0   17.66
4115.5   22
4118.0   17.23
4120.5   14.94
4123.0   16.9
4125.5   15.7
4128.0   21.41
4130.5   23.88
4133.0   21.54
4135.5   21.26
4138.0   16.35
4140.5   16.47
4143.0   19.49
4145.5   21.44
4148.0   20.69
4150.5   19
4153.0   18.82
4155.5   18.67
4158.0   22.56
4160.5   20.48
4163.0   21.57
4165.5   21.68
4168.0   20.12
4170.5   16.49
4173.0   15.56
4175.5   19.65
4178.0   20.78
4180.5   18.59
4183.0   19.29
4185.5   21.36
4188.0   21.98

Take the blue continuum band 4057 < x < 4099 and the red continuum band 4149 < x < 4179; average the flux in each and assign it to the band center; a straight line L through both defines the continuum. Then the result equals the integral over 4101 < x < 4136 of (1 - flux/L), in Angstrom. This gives 2.8 Angstrom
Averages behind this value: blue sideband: 19.1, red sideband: 19.6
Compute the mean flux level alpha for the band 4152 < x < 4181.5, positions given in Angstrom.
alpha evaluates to 19.6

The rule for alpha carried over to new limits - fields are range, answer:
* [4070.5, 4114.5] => 17.4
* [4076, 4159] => 18.2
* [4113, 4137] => 19.3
